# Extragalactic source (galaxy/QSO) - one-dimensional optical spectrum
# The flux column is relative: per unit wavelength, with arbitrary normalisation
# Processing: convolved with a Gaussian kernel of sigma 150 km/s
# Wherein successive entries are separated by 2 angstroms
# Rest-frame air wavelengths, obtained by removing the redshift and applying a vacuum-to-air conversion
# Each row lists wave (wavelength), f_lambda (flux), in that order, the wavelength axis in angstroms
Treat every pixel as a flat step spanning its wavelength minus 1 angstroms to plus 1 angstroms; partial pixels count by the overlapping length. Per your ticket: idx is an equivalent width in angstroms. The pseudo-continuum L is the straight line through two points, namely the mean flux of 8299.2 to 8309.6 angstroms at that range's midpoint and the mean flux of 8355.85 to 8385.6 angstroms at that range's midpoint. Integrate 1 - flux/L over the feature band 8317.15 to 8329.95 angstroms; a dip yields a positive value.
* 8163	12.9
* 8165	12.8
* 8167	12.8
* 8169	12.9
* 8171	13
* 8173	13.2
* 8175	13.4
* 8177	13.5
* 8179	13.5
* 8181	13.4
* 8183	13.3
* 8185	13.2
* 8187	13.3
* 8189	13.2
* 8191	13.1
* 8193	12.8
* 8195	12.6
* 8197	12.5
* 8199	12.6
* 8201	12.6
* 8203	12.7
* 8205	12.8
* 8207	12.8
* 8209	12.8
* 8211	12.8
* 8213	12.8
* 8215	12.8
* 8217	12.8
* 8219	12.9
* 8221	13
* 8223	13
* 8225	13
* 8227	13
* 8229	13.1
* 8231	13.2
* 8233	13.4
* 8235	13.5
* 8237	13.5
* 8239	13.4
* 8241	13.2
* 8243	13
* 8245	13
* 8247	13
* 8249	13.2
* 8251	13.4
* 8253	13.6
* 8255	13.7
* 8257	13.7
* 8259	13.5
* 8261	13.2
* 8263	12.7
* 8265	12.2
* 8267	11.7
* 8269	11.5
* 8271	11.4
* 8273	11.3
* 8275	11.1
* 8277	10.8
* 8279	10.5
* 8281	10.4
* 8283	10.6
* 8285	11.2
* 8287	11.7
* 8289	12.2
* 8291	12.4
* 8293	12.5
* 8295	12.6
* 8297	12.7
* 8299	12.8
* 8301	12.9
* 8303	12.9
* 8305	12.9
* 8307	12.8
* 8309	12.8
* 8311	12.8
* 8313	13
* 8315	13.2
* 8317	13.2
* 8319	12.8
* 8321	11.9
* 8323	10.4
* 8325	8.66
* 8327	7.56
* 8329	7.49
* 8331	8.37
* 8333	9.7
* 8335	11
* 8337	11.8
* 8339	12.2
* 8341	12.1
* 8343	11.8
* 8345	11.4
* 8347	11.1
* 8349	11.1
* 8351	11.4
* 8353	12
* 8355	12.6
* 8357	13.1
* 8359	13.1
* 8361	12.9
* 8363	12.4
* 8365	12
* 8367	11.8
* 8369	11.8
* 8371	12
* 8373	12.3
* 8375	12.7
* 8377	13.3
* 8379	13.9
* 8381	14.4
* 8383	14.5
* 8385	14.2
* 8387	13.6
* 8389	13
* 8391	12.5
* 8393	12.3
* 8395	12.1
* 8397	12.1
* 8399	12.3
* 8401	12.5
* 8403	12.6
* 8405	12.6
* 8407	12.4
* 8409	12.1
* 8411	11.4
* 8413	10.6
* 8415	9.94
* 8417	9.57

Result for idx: 2.8 angstroms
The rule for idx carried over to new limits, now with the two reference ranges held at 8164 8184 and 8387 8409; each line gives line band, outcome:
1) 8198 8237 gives 0.3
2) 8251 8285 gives 2.3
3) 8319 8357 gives 5.5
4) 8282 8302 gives 1.0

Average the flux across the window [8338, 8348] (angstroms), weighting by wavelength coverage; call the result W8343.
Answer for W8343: 11.7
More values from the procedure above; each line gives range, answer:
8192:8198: 12.6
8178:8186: 13.3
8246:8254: 13.3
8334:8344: 11.8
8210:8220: 12.8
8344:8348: 11.2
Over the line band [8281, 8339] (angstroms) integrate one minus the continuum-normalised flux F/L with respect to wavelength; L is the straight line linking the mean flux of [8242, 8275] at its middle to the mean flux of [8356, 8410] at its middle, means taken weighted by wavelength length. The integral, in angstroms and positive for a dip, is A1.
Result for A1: 5.17 angstroms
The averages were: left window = 12.7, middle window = 11.6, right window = 12.8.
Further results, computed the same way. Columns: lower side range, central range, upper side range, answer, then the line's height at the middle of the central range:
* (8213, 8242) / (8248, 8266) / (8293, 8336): -0.9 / 12.6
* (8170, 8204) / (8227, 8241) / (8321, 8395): -0.7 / 12.7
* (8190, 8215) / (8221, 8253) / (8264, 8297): -2.6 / 12.2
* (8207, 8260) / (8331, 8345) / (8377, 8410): 1.9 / 13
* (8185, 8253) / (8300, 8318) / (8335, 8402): -0.4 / 12.7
